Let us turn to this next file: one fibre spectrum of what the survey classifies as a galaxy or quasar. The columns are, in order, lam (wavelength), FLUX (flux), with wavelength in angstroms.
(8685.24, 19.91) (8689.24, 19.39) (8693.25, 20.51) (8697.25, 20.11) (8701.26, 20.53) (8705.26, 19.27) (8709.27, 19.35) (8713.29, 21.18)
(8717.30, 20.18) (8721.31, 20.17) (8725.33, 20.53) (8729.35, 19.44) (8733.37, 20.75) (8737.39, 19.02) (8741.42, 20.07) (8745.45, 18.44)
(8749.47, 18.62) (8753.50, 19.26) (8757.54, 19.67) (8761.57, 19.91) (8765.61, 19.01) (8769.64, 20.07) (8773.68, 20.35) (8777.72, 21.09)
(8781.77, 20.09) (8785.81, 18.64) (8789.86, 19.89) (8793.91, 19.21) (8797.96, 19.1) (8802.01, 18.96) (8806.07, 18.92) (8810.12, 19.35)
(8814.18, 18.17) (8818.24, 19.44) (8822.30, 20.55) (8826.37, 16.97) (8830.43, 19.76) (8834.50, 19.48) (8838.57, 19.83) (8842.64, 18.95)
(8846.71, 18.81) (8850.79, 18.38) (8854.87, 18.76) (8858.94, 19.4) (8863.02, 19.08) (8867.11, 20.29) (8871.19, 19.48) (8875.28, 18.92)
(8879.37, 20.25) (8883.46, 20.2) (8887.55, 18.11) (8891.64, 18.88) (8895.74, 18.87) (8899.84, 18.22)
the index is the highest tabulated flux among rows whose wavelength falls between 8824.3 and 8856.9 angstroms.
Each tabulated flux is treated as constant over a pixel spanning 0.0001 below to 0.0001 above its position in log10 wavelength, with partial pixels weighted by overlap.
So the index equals 19.83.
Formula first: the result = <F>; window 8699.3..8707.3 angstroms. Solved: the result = 19.9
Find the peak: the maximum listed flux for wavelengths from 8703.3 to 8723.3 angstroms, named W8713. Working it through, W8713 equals 21.18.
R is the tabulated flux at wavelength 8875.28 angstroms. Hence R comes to 18.92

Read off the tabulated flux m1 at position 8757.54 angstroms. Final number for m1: 19.67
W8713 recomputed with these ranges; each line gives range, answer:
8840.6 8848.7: 18.95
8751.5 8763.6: 19.91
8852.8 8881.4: 20.29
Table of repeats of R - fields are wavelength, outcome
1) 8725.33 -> 20.53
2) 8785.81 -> 18.64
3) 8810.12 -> 19.35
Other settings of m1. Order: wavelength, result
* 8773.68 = 20.35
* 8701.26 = 20.53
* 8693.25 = 20.51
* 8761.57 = 19.91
